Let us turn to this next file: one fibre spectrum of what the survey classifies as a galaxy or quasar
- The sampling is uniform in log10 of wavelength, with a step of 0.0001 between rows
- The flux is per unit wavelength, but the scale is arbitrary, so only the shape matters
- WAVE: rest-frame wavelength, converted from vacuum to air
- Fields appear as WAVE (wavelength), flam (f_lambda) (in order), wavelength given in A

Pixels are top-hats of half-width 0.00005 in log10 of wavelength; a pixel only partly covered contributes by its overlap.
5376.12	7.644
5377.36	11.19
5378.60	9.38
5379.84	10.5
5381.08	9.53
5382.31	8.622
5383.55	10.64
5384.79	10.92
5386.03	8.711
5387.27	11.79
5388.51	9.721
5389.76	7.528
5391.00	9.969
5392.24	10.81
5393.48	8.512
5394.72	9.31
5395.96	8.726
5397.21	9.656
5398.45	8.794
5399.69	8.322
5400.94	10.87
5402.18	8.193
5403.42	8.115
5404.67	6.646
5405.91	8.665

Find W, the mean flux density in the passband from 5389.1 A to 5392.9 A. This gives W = 9.42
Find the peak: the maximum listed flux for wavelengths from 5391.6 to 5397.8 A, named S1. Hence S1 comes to 10.81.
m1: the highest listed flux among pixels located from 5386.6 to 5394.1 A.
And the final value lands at 11.79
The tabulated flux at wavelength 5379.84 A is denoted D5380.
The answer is 10.5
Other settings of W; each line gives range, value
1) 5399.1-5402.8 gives 9.13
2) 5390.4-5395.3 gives 9.66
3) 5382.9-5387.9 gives 10.5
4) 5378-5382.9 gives 9.53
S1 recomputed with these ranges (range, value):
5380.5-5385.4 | 10.92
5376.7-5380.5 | 11.19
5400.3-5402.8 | 10.87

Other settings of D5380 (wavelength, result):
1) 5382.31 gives 8.622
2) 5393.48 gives 8.512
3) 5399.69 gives 8.322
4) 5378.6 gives 9.38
